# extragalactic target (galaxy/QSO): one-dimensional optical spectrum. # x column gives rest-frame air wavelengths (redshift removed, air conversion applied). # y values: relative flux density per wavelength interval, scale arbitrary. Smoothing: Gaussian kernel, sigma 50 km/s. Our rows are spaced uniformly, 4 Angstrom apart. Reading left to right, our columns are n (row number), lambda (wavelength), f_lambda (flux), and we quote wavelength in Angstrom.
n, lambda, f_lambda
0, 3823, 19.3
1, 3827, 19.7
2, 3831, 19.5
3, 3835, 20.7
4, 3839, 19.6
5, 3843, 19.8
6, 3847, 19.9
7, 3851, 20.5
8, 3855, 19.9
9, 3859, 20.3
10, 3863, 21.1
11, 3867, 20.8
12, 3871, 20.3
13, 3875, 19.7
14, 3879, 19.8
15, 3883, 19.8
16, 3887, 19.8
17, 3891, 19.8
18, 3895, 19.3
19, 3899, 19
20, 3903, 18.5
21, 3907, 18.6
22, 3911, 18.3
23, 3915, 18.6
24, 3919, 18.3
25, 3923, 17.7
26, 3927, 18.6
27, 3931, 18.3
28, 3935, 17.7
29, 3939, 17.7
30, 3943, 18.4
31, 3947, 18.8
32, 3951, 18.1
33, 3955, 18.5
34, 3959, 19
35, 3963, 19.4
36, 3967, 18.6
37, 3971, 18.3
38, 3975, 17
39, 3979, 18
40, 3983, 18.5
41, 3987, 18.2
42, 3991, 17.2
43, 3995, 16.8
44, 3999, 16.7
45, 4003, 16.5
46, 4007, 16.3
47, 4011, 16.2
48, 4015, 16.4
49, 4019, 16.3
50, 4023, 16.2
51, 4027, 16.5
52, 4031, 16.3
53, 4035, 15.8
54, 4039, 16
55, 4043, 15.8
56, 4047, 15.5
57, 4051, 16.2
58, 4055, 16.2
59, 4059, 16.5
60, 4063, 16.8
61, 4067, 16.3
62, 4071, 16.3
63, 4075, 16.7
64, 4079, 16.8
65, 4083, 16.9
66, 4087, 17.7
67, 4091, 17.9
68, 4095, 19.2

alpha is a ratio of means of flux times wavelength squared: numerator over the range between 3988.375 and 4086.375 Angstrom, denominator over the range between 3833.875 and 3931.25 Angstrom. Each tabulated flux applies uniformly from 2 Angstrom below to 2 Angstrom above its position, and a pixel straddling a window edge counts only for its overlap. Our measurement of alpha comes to 0.9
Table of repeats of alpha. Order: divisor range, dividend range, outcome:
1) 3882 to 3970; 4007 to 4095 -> 0.94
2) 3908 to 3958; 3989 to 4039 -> 0.94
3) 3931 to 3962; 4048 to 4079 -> 0.95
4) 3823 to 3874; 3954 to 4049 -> 0.92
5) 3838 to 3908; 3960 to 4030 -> 0.93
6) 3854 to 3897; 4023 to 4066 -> 0.88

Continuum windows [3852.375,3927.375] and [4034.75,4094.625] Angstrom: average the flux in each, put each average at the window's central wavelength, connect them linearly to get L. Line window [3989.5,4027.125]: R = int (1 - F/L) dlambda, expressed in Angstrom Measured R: 2.1 Angstrom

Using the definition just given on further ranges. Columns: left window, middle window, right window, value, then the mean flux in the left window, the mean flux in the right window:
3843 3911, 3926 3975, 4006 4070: -0.7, 19.8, 16.2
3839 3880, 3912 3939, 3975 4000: 1.0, 20.2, 17.6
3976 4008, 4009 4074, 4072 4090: 3.5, 17.3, 17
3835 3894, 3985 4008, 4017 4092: 0.8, 20.1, 16.4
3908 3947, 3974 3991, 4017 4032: -0.7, 18.2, 16.3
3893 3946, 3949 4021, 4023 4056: -1.8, 18.4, 16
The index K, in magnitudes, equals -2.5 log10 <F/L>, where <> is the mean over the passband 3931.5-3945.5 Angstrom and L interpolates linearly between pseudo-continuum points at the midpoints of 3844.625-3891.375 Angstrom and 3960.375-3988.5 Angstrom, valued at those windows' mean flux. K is 0.05 mag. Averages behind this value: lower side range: 20.2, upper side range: 18.3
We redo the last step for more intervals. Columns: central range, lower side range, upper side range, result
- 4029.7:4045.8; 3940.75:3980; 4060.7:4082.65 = 0.08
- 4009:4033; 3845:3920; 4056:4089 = 0.08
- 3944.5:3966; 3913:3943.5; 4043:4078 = -0.06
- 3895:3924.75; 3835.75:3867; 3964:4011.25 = 0.03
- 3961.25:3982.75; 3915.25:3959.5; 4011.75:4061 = -0.04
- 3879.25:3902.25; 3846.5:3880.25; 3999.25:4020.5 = 0.00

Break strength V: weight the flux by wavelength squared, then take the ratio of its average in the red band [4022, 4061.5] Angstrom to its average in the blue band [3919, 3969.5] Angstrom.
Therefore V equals 0.92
